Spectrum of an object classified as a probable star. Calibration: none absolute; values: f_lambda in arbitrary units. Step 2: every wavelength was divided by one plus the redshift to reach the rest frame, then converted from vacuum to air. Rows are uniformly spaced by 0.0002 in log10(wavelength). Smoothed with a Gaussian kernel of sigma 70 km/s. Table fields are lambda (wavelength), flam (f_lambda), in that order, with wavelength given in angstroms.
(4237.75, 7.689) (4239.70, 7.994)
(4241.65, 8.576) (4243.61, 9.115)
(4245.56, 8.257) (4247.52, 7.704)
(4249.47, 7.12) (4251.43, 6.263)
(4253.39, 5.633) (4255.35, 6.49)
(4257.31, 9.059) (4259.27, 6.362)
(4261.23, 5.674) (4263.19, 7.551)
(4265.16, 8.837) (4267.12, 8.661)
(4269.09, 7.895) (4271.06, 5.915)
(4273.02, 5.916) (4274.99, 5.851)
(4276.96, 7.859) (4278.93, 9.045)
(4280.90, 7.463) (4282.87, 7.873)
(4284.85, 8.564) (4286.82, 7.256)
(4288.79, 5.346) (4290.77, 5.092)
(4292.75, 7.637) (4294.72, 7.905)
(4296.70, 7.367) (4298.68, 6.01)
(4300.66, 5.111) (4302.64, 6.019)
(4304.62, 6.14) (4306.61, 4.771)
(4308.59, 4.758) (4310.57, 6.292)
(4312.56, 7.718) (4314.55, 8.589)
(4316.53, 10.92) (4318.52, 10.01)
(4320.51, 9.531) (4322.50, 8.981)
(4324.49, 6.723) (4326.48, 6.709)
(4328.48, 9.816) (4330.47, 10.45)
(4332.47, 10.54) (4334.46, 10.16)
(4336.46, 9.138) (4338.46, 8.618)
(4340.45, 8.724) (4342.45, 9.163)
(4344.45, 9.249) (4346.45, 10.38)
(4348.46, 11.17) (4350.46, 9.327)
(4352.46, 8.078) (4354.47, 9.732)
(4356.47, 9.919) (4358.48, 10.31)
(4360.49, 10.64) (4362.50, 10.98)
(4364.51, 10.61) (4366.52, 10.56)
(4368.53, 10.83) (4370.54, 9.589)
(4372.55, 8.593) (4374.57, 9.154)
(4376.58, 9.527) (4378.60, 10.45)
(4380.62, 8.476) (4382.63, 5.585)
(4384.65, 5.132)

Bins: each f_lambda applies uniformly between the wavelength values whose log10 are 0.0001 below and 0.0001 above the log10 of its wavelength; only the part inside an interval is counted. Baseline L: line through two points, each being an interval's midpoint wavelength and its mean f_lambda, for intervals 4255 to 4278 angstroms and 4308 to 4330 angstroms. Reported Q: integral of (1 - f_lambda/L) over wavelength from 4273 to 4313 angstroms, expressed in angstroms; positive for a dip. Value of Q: 5.48 angstroms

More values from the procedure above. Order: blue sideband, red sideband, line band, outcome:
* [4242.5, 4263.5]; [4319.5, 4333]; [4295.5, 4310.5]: 4.6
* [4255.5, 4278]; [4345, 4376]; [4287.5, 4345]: 5.9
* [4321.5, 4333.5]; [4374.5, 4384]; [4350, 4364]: -2.1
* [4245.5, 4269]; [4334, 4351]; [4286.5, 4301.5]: 3.3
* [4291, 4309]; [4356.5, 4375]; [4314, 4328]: -2.6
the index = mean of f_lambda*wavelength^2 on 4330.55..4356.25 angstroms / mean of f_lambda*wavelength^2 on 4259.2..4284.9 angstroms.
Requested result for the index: 1.3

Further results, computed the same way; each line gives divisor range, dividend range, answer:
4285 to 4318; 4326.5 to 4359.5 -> 1.44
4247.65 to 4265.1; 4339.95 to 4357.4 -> 1.44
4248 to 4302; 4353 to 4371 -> 1.53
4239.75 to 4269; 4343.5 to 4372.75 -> 1.40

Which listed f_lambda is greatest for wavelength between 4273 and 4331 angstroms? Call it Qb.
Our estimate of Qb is 10.92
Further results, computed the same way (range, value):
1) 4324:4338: 10.54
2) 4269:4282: 9.045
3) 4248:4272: 9.059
